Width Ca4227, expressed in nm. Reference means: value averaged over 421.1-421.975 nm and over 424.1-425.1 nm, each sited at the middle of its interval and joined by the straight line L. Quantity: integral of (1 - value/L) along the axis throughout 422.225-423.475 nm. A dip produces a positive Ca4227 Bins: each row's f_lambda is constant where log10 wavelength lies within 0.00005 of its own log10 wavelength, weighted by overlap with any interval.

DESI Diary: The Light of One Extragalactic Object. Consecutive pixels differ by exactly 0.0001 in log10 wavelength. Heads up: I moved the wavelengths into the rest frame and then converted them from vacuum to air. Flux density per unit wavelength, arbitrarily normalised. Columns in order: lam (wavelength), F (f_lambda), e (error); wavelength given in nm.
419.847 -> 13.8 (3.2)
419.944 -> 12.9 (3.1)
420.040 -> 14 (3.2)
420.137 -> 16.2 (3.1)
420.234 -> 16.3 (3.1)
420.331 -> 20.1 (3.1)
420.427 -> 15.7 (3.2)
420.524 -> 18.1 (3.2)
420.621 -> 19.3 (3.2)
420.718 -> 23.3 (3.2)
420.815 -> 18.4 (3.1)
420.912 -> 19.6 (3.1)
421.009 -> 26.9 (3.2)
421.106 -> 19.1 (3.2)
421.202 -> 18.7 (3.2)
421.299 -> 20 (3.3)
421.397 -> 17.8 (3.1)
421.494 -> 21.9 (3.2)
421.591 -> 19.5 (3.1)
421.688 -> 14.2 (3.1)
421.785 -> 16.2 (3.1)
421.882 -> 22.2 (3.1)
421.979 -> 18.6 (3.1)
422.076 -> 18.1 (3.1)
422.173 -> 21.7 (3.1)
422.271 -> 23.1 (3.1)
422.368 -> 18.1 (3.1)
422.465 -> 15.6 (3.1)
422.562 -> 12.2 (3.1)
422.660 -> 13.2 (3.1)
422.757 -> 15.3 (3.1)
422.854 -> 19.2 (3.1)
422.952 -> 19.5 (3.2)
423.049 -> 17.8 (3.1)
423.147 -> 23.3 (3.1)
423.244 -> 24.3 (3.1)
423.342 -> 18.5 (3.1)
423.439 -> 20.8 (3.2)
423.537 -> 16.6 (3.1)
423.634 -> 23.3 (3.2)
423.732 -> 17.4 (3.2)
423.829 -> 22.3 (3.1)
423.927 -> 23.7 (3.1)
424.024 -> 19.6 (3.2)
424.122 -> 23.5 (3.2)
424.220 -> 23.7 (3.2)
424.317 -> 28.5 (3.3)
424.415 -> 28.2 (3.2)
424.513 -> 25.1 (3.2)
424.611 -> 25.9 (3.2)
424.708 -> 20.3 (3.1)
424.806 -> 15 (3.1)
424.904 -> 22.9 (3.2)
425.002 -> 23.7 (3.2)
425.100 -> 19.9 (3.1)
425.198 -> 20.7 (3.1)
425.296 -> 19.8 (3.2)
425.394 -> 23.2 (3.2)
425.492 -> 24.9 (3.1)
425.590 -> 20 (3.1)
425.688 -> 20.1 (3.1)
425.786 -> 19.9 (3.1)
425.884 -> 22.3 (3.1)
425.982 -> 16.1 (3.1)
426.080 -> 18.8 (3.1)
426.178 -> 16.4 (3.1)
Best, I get 0.14 nm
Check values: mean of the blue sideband 18.8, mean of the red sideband 23.5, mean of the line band 18.5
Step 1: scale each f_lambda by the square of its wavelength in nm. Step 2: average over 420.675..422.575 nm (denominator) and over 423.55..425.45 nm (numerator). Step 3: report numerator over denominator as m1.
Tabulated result 1.17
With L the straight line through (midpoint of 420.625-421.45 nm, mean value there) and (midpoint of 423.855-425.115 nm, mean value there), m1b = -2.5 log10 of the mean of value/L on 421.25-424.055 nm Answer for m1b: 0.14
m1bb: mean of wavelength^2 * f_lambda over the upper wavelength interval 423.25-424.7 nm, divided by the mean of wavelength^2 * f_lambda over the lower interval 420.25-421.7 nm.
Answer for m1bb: 1.2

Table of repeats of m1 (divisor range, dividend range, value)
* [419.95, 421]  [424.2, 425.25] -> 1.29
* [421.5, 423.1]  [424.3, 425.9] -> 1.26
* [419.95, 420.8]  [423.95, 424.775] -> 1.39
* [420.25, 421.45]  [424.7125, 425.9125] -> 1.09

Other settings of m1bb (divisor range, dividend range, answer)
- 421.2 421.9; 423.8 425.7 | 1.23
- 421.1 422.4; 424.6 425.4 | 1.10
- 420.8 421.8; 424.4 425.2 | 1.16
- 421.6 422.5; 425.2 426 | 1.14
